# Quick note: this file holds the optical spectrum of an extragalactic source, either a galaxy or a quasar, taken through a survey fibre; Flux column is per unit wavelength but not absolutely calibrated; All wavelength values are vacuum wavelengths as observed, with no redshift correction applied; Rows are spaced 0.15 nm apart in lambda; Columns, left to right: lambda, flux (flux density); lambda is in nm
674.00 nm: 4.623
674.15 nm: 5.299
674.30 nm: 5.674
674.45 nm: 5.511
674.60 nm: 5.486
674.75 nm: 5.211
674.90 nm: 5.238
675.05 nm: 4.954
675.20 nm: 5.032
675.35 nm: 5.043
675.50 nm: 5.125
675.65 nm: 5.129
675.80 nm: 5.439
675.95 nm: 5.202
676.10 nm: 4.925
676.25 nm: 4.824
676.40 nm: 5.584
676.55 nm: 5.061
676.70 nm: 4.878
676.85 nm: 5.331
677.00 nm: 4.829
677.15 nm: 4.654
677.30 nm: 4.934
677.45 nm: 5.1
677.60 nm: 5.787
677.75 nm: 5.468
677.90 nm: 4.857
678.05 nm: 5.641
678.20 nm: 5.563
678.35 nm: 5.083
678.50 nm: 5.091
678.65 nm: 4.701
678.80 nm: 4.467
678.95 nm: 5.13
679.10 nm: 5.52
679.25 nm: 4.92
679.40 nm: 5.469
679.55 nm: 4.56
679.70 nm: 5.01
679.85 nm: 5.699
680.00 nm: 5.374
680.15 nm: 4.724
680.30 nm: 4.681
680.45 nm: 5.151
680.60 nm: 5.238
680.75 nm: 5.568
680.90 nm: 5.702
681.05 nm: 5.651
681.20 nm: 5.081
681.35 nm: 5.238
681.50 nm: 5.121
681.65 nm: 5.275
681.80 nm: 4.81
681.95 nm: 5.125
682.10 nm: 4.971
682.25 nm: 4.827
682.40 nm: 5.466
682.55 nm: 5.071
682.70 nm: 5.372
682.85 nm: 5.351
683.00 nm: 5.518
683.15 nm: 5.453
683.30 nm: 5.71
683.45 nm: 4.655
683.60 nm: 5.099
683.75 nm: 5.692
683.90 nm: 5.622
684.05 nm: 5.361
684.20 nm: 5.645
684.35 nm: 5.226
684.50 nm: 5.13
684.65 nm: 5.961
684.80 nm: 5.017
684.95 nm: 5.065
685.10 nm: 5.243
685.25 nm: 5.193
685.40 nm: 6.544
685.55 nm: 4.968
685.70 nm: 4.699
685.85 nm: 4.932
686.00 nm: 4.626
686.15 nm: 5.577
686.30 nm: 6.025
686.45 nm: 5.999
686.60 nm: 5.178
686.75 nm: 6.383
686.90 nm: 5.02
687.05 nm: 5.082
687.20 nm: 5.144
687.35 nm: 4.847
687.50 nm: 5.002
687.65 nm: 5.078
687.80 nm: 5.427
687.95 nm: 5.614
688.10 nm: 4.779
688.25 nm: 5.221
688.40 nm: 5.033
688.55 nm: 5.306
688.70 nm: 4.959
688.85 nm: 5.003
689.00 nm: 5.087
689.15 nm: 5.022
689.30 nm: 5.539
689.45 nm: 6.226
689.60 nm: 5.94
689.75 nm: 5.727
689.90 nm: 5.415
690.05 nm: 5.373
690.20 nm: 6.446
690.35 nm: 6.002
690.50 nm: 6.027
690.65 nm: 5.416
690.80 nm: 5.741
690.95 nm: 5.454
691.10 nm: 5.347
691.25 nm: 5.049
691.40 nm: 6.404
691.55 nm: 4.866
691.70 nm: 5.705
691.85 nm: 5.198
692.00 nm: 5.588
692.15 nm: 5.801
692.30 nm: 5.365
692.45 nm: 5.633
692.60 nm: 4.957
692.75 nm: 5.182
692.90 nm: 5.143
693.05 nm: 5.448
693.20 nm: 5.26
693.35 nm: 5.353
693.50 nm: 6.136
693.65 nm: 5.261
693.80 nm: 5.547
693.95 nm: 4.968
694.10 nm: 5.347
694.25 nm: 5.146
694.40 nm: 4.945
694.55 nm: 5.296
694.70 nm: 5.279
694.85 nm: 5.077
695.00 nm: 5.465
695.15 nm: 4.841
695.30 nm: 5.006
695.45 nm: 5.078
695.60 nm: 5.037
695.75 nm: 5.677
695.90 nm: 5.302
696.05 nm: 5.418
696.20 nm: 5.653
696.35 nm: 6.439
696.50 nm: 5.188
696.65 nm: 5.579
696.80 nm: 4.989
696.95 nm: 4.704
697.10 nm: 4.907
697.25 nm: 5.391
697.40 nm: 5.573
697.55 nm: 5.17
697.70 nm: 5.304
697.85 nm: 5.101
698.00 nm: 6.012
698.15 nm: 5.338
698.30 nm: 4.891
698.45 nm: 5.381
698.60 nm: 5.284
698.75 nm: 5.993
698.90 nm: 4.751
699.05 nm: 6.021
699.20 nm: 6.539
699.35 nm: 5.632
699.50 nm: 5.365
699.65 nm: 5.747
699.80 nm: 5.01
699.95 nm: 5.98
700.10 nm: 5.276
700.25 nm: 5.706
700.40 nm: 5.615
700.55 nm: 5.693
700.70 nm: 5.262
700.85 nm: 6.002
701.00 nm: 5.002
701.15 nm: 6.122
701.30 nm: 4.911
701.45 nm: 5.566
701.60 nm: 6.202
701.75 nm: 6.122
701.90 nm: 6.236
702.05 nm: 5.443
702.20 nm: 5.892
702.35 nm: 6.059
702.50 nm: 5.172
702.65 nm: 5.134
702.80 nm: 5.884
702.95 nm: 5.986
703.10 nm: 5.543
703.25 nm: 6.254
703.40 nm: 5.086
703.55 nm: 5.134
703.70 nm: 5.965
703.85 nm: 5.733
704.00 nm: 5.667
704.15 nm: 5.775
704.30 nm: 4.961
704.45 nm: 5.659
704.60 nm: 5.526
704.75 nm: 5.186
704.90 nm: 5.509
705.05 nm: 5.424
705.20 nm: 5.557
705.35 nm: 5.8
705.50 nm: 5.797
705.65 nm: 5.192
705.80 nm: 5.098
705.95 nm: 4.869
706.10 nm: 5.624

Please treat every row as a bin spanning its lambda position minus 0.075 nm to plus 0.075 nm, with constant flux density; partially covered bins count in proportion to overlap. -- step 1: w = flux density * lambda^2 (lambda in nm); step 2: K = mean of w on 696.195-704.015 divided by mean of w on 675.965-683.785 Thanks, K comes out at 1.14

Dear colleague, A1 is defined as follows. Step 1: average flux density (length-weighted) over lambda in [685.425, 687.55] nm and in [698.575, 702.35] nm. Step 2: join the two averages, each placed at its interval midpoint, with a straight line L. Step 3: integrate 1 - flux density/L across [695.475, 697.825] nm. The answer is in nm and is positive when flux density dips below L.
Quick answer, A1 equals 0.092 nm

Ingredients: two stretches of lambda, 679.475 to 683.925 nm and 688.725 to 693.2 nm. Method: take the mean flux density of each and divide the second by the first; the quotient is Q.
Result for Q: 1.06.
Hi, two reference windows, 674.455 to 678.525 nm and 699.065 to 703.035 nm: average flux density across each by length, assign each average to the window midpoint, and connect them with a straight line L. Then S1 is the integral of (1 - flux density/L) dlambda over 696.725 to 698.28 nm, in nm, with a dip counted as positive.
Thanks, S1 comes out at 0.103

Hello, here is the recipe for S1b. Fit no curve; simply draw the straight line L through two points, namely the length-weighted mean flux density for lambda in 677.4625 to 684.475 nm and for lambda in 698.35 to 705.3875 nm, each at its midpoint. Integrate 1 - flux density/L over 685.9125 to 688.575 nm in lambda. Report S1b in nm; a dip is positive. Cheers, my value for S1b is 0.02 nm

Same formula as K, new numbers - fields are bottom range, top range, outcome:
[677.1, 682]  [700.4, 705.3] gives 1.16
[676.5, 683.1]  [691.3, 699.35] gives 1.09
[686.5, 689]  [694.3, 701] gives 1.07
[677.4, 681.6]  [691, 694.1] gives 1.08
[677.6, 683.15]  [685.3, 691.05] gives 1.07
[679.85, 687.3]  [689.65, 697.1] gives 1.05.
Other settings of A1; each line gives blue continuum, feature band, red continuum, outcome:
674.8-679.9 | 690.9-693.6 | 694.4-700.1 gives -0.061 nm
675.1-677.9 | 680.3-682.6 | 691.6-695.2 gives -0.009 nm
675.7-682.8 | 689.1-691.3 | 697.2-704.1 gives -0.117 nm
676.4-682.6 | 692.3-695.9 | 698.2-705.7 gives 0.113 nm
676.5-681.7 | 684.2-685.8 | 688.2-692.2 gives 0.010 nm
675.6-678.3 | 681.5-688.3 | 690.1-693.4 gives 0.092 nm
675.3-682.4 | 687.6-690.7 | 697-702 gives -0.069 nm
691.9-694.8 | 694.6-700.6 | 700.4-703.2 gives 0.117 nm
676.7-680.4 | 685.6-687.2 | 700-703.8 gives -0.014 nm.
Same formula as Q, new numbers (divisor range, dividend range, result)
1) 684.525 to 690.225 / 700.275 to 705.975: 1.04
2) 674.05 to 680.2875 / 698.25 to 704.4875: 1.09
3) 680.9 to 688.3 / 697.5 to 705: 1.05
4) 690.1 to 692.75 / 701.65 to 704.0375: 1.02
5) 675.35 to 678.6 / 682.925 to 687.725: 1.03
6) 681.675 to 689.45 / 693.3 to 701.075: 1.02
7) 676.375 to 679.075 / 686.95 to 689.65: 1.02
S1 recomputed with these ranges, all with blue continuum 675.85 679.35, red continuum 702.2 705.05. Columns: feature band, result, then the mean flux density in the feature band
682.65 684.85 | -0.07 nm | 5.39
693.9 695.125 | 0.05 nm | 5.18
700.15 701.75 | -0.03 nm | 5.63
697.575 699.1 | 0.03 nm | 5.39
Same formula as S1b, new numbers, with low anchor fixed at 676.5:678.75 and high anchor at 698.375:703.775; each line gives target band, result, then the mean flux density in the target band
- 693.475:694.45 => 0.03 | 5.3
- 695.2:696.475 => 0.02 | 5.43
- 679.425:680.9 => 0.01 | 5.15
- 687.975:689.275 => 0.07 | 5.09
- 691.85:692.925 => 0.01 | 5.38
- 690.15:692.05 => -0.07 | 5.62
